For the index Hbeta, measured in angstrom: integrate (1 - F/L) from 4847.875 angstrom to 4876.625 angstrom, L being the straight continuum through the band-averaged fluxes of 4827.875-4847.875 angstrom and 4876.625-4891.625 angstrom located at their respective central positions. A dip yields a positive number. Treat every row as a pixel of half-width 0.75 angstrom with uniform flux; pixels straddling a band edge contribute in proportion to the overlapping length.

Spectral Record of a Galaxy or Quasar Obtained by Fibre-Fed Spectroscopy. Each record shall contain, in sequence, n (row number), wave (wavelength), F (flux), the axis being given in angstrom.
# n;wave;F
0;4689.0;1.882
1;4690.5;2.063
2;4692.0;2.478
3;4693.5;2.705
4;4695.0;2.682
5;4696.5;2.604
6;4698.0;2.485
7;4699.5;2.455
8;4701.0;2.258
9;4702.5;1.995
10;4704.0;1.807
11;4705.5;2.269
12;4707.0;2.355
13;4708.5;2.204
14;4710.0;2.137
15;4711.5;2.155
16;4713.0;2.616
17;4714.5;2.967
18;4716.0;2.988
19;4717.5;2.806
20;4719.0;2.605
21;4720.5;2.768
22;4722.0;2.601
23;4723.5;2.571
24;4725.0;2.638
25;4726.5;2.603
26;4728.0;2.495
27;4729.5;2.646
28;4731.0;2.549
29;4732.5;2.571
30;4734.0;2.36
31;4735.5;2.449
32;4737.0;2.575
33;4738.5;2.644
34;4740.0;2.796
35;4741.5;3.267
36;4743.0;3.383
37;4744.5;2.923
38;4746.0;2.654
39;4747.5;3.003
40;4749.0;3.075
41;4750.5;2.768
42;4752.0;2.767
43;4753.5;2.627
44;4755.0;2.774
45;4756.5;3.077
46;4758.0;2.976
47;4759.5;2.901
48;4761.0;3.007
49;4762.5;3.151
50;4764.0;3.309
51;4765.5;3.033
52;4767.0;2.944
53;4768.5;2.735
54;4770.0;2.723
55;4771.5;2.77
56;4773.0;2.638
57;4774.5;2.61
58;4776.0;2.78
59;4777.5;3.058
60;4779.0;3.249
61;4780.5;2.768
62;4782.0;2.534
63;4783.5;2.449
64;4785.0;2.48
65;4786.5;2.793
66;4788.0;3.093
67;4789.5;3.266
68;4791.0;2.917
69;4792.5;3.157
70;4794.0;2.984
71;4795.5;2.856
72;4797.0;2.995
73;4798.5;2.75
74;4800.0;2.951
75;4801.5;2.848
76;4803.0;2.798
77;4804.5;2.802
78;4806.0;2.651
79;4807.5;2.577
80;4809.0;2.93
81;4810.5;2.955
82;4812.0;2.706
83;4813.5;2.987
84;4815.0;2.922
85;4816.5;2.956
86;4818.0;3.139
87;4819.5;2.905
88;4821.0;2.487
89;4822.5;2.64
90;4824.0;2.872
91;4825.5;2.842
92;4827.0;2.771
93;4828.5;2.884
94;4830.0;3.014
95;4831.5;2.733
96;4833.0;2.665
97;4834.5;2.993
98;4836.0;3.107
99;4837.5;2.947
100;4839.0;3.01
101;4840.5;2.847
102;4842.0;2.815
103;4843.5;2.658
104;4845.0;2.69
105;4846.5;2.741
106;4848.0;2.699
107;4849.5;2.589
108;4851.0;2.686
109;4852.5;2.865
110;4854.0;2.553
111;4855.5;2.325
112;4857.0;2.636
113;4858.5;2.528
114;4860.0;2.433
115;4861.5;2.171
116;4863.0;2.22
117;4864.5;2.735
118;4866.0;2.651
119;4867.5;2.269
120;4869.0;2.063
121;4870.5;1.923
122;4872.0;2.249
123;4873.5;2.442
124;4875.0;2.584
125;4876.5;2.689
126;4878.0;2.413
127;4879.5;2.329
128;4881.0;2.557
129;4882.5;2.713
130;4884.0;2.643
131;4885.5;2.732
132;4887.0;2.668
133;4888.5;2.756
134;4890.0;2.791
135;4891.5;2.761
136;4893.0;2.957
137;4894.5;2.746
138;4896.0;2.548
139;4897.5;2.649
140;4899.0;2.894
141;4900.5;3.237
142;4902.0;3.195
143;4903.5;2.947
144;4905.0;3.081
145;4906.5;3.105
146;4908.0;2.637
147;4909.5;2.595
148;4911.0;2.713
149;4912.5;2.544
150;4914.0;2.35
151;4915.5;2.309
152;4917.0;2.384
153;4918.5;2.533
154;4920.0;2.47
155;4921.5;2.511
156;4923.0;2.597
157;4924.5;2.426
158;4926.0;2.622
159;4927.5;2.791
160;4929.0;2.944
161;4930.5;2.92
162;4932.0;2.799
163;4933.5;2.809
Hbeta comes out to 3.0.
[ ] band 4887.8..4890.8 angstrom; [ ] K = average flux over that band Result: 2.77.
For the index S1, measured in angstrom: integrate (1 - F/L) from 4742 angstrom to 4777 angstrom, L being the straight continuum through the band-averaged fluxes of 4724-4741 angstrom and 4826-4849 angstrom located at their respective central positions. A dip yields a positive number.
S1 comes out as -3.3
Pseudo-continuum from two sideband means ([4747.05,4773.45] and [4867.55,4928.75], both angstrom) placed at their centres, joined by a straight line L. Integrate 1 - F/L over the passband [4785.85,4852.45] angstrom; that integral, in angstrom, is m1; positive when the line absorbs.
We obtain -1.6 angstrom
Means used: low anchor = 2.91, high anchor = 2.63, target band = 2.86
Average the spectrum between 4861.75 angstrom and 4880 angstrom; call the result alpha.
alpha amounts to 2.38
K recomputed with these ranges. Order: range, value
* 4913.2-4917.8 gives 2.35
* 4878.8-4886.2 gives 2.6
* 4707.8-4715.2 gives 2.41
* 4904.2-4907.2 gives 3.09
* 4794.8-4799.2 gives 2.87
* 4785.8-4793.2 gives 3.05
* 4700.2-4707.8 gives 2.14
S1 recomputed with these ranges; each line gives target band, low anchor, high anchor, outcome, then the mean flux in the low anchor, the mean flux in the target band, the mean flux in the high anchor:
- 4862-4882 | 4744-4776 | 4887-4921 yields 2.7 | 2.88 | 2.4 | 2.73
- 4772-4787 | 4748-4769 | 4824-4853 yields 0.9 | 2.94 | 2.74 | 2.82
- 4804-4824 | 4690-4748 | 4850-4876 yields -2.8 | 2.57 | 2.82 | 2.44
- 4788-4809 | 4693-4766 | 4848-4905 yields -2.0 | 2.67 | 2.9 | 2.61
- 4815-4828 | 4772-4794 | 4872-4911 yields -0.1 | 2.85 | 2.83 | 2.74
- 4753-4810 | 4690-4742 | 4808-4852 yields -3.6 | 2.52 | 2.87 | 2.83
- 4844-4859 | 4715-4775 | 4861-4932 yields 0.2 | 2.8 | 2.63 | 2.62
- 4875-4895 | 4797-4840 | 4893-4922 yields 0.6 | 2.85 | 2.67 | 2.72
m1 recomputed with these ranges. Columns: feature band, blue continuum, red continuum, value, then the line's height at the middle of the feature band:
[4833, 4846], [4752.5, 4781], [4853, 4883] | -1.56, 2.56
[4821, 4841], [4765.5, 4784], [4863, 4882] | -2.27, 2.57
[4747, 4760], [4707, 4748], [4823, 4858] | -0.96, 2.69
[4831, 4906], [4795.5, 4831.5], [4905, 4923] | 0.94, 2.7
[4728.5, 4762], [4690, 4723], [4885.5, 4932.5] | -3.99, 2.51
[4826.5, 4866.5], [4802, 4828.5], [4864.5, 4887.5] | -0.91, 2.64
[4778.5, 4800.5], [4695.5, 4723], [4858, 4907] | -3.00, 2.53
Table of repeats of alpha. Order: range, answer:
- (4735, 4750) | 2.88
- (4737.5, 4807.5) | 2.88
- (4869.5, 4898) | 2.58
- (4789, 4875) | 2.73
